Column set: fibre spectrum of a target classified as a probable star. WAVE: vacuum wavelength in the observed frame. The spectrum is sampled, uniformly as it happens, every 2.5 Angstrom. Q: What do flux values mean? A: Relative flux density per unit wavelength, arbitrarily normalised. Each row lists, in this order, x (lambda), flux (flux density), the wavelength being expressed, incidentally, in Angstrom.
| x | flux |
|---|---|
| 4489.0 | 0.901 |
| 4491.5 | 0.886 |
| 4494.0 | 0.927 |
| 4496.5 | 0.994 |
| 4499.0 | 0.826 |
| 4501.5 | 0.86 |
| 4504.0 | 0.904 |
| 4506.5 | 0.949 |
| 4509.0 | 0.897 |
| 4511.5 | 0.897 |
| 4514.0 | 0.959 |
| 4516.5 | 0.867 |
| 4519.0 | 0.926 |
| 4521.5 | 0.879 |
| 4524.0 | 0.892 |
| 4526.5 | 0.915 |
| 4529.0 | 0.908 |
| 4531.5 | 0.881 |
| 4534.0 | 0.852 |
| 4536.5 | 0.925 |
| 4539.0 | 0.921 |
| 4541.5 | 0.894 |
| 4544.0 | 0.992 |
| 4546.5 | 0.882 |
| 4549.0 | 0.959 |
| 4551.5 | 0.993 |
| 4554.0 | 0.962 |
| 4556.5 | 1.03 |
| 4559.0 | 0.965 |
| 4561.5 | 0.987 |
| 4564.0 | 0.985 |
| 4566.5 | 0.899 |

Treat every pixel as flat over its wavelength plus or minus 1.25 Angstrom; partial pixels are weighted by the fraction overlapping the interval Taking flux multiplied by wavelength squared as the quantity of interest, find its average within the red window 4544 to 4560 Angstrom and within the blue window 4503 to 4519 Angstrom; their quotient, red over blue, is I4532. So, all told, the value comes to 1.1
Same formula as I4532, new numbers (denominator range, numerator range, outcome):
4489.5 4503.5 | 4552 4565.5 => 1.13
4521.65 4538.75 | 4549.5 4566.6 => 1.11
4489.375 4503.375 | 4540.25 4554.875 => 1.08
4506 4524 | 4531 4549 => 1.02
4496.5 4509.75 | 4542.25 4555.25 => 1.09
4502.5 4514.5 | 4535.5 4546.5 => 1.03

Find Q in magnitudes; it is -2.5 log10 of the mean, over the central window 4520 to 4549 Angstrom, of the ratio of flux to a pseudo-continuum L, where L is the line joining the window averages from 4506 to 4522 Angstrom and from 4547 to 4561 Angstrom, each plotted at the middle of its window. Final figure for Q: 0.04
